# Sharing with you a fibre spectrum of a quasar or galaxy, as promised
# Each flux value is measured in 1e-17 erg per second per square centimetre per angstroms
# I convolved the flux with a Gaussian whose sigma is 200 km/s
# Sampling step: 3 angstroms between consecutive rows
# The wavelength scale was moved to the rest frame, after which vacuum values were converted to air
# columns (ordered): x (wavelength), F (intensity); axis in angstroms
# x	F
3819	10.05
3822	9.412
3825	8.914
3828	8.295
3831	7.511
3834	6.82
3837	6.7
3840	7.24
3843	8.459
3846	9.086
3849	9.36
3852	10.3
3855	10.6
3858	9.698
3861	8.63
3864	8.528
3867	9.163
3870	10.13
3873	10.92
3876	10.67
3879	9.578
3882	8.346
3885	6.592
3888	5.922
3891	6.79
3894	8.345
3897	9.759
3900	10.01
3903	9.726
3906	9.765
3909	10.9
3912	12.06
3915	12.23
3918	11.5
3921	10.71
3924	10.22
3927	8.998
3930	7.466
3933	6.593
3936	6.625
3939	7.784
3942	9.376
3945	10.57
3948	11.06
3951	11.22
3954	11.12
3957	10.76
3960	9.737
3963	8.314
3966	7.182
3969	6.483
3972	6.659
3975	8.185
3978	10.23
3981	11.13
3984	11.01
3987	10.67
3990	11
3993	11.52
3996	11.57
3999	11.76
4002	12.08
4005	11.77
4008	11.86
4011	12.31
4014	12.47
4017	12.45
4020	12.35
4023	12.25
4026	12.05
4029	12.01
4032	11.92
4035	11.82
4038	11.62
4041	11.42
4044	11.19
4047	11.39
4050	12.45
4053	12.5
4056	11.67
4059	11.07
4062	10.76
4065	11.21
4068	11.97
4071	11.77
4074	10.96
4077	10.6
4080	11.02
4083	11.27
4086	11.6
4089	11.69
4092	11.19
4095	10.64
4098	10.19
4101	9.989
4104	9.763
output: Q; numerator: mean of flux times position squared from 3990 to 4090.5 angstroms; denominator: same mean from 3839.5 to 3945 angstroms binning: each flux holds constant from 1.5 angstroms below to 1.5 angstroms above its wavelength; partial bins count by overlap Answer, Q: 1.4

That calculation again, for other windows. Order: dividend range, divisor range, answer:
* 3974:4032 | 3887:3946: 1.30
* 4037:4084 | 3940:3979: 1.30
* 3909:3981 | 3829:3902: 1.12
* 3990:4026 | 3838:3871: 1.42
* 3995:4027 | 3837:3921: 1.38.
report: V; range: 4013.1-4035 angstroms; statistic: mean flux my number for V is 12.2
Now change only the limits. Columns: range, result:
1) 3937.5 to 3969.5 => 9.51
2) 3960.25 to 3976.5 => 7.55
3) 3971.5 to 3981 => 8.97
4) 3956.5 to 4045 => 10.9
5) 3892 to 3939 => 9.57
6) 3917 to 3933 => 9.43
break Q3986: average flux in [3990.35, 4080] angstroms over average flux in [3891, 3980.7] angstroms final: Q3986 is 1.25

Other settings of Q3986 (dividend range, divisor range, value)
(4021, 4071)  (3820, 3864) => 1.35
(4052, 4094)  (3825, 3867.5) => 1.32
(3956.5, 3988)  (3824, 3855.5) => 1.08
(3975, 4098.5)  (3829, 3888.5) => 1.31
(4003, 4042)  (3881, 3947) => 1.32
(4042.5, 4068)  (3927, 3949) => 1.36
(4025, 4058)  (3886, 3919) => 1.22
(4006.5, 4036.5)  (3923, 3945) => 1.47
